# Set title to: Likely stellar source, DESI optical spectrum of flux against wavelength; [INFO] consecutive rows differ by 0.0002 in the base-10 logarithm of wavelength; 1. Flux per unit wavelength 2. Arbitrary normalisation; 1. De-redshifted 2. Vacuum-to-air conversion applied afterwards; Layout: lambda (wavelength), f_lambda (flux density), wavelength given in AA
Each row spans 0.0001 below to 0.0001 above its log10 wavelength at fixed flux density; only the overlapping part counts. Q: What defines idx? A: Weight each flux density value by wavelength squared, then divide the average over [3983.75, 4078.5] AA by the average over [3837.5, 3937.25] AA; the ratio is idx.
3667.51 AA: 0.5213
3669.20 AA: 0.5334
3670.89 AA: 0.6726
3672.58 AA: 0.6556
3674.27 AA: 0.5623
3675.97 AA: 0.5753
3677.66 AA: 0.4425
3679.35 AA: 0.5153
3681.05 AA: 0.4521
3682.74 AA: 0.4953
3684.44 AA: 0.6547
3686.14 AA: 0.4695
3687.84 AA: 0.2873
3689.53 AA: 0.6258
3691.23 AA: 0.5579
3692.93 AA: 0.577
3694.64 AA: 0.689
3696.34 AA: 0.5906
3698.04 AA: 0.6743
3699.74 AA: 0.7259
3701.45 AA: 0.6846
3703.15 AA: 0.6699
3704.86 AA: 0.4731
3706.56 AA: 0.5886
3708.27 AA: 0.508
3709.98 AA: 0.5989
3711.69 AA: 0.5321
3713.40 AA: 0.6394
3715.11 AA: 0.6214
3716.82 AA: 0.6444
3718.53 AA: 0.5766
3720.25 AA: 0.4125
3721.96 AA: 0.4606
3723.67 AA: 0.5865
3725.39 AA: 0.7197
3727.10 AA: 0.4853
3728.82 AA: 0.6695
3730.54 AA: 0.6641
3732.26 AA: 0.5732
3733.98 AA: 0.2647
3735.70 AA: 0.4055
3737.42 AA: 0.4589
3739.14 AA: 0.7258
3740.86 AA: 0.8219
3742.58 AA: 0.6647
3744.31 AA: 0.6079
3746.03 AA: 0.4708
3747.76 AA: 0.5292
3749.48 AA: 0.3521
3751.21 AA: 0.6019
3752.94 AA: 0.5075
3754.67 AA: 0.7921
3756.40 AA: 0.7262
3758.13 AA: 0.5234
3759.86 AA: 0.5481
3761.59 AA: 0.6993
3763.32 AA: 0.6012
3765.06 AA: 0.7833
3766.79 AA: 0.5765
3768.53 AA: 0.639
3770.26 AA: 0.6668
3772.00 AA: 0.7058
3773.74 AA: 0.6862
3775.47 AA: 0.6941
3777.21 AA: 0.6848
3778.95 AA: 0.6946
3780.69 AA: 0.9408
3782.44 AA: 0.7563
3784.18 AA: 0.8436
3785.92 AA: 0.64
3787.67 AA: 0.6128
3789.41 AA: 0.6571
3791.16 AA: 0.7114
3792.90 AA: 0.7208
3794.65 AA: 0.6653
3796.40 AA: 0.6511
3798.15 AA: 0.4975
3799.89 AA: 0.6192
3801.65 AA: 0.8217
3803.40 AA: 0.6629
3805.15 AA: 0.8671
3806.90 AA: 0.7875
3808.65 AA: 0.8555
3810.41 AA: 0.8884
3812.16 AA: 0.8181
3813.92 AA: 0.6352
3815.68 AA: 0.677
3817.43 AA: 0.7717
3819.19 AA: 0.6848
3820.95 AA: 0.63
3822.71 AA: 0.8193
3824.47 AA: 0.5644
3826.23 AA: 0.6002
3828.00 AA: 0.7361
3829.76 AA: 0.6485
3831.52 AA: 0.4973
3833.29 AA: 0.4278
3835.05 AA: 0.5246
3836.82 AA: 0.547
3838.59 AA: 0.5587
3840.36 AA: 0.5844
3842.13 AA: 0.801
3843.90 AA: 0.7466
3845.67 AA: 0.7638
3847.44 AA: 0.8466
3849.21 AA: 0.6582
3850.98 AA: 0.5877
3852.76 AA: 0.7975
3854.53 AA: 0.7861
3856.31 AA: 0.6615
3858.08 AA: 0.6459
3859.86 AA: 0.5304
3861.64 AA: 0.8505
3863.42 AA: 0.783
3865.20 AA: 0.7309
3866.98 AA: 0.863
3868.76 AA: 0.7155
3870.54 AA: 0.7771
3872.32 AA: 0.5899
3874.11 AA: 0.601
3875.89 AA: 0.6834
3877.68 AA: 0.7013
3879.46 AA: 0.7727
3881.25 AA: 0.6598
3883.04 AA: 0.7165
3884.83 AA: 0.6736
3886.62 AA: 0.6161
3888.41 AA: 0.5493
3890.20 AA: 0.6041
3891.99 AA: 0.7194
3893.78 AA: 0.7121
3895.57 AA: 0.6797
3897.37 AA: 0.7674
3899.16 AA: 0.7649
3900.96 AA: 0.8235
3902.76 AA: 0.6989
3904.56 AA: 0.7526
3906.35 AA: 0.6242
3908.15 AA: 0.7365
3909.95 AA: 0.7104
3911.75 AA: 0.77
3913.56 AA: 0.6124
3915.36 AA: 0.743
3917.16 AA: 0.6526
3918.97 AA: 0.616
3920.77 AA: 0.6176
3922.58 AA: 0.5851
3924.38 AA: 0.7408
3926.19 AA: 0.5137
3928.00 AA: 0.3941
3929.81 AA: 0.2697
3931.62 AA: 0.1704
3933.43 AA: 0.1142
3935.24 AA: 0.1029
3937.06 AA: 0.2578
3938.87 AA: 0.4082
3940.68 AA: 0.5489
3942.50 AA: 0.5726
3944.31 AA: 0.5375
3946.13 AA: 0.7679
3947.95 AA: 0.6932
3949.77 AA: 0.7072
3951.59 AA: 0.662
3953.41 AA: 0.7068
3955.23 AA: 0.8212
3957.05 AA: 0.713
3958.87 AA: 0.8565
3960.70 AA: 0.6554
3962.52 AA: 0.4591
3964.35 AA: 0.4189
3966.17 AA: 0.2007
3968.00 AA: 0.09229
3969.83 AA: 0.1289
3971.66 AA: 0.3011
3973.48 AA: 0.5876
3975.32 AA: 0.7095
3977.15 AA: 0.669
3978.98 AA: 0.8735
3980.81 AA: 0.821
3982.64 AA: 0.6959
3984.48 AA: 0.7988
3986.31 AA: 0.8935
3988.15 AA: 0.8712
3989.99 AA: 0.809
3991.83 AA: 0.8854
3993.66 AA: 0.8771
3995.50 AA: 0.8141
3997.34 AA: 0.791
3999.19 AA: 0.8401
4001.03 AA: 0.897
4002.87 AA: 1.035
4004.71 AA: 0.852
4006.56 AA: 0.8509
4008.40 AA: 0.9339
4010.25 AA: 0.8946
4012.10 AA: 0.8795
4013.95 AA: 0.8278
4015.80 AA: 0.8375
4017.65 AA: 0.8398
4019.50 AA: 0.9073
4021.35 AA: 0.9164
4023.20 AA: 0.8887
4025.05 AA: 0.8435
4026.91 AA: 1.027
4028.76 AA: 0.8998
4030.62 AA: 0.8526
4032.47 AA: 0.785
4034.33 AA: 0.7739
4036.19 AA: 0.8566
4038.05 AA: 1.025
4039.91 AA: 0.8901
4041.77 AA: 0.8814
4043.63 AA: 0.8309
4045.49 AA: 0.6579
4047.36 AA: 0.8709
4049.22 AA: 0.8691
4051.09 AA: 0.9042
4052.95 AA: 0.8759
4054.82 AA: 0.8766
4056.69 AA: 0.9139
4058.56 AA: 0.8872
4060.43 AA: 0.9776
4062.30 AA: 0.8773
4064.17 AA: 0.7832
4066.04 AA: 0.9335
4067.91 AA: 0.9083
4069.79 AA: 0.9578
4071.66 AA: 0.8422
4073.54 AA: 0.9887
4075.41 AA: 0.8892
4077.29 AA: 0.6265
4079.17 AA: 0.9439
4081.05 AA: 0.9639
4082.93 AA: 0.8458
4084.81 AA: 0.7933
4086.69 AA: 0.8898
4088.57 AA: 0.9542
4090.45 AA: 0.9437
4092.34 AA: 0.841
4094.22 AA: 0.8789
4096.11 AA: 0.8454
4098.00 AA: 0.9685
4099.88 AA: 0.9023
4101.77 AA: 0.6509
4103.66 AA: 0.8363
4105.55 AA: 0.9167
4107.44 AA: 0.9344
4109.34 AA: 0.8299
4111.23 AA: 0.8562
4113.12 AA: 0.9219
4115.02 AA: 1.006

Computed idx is 1.46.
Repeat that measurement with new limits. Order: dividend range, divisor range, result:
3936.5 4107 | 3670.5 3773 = 1.59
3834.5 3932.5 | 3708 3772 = 1.22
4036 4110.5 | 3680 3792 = 1.71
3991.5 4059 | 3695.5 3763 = 1.74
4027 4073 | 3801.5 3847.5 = 1.42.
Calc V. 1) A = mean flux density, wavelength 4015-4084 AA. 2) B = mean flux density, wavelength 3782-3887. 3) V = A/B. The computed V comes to 1.27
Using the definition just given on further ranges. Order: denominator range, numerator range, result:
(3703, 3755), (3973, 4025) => 1.49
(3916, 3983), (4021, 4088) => 1.65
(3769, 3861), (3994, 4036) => 1.26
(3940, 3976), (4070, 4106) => 1.57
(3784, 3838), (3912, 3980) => 0.78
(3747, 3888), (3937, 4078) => 1.14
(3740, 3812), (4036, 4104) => 1.29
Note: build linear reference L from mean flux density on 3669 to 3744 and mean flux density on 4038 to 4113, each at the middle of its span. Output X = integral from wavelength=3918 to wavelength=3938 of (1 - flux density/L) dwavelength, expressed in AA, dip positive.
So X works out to 9.4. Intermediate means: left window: 0.573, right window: 0.875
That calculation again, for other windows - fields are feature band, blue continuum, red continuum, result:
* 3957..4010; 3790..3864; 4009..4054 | 8.0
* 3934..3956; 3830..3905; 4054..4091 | 6.0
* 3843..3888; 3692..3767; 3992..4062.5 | 0.8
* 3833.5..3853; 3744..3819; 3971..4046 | 1.6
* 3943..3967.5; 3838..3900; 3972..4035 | 5.2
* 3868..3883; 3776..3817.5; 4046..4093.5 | 1.6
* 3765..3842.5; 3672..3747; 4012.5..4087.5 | -3.7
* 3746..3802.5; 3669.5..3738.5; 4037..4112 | -3.3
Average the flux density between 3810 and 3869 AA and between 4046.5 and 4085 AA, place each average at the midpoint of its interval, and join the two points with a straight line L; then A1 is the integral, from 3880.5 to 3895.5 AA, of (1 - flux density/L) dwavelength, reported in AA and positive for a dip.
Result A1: 1.5 AA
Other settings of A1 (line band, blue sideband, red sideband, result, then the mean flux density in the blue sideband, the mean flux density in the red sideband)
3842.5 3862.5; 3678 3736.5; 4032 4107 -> -0.9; 0.561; 0.872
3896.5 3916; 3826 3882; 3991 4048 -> 0.3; 0.678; 0.87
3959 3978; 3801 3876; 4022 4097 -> 8.6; 0.698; 0.878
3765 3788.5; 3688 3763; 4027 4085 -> -2.9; 0.585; 0.874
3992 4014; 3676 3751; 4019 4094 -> -1.2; 0.563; 0.88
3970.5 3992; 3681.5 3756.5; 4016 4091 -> 2.2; 0.575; 0.879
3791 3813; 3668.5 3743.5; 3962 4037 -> -3.5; 0.573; 0.762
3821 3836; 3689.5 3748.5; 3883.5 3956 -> -0.3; 0.585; 0.6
